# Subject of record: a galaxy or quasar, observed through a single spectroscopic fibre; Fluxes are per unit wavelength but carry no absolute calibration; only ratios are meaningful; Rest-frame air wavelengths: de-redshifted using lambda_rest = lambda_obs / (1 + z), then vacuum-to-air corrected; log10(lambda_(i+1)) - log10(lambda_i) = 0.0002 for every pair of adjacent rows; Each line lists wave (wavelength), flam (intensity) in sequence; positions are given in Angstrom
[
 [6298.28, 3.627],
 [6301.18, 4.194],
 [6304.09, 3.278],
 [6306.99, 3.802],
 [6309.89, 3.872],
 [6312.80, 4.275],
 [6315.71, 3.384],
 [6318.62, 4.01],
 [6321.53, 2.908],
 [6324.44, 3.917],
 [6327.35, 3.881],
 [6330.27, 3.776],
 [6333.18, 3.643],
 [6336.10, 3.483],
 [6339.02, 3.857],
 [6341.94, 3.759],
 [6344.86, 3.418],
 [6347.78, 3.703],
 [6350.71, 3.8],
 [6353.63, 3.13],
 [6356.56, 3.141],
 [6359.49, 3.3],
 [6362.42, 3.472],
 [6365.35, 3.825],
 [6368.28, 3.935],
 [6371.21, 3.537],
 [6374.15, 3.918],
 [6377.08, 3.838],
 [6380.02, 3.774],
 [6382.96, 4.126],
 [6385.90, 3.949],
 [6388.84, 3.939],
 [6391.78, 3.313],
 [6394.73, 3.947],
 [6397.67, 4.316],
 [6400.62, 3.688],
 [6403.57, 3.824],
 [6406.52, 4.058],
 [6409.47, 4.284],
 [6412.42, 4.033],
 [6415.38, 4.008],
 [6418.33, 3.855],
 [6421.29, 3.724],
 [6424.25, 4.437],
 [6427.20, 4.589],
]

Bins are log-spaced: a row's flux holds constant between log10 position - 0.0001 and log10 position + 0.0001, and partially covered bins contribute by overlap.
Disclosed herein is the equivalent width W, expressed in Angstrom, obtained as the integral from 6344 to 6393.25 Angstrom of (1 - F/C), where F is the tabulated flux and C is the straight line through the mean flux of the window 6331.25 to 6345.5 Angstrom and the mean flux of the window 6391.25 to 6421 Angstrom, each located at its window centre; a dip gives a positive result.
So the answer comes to 1.6 Angstrom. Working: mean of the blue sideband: 3.65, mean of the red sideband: 3.94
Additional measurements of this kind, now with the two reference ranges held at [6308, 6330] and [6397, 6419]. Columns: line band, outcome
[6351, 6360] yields 1.39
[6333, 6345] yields 0.48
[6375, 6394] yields 0.50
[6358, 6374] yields 1.01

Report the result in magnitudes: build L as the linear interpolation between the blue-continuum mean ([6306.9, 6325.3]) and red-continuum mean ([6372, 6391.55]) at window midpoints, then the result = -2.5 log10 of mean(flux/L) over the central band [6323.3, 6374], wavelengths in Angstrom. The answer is 0.05 mag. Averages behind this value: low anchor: 3.73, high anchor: 3.87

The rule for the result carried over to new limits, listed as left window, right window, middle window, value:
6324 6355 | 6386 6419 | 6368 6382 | 0.00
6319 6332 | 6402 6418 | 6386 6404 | 0.03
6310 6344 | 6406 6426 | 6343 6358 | 0.11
